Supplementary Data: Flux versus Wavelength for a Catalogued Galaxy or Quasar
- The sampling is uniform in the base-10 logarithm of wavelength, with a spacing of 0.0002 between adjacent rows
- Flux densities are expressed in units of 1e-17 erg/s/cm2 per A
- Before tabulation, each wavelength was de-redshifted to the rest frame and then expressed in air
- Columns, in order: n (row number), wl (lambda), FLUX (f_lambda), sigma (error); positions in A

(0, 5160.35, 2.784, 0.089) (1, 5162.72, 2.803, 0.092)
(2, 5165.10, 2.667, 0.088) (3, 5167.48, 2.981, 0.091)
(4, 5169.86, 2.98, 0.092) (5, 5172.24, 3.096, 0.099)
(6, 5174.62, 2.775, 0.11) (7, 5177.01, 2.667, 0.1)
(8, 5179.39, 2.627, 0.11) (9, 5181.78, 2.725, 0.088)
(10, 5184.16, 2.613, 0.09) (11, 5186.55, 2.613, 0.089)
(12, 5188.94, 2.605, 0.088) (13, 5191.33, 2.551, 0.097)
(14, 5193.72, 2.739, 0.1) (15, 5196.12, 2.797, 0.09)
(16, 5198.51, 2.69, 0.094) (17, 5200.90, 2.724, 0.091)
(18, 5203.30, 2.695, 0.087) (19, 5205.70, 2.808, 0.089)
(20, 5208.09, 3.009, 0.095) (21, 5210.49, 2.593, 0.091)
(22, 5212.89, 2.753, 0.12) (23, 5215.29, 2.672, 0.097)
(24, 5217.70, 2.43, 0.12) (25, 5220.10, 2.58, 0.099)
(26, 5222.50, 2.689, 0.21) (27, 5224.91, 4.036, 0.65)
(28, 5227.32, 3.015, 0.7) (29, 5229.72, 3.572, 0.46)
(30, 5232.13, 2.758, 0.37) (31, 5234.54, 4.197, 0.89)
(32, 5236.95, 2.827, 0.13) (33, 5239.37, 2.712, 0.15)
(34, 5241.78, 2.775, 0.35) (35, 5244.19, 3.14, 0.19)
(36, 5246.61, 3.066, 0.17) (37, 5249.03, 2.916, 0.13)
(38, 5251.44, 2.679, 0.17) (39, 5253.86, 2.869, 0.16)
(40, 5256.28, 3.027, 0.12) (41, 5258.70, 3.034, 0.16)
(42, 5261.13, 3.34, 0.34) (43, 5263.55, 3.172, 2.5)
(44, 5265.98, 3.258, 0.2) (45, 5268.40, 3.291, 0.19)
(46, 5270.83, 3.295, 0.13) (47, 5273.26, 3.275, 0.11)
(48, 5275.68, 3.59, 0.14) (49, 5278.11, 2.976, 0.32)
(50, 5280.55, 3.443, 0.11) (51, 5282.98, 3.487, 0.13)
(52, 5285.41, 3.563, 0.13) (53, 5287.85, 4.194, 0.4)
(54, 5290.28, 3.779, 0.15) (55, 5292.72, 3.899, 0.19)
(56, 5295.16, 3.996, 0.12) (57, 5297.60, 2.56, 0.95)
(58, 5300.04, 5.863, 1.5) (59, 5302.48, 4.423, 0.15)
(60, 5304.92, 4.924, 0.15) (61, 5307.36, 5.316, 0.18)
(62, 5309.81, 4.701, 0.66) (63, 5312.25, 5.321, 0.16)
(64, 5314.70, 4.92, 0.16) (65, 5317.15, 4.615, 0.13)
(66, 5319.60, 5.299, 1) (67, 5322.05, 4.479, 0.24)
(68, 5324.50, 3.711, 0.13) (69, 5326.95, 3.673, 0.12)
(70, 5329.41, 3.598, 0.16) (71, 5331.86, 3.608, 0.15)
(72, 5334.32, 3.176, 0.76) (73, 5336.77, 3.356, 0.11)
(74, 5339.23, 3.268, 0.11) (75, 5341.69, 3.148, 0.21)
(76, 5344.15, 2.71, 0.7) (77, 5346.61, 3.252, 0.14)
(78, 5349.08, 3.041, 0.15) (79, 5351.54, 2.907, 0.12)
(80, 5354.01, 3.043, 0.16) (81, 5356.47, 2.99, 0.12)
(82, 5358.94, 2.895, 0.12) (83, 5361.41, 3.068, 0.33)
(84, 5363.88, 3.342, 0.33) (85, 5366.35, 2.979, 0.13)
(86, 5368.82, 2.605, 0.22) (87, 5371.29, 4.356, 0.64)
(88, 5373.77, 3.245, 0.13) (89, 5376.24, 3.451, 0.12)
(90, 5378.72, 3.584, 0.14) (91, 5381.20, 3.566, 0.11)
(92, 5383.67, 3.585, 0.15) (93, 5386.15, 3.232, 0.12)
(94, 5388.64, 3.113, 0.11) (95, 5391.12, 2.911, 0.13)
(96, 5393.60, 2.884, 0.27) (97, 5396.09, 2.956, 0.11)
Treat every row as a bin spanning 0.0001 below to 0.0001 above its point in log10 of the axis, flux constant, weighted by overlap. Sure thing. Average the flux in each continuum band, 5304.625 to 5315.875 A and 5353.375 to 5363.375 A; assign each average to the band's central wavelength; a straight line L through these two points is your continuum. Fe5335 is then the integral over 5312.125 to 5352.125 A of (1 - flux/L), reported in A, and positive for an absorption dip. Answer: 4.0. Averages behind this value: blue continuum 5.05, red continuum 3.02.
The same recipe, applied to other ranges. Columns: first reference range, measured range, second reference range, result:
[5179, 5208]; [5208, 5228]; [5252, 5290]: 0.3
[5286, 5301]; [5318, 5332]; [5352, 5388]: -1.5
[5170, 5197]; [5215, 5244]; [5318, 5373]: -1.3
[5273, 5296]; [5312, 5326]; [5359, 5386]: -4.5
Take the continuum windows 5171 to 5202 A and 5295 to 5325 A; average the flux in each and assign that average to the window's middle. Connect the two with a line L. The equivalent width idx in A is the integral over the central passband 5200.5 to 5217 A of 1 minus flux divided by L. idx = 1.7 A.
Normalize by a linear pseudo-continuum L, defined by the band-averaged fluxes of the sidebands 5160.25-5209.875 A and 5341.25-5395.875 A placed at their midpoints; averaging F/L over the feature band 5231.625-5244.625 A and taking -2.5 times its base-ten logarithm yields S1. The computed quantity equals -0.074 mag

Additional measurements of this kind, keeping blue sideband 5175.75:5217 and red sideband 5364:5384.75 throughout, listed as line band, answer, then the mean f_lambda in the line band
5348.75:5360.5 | 0.13 mag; 2.97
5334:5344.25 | 0.03 mag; 3.18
